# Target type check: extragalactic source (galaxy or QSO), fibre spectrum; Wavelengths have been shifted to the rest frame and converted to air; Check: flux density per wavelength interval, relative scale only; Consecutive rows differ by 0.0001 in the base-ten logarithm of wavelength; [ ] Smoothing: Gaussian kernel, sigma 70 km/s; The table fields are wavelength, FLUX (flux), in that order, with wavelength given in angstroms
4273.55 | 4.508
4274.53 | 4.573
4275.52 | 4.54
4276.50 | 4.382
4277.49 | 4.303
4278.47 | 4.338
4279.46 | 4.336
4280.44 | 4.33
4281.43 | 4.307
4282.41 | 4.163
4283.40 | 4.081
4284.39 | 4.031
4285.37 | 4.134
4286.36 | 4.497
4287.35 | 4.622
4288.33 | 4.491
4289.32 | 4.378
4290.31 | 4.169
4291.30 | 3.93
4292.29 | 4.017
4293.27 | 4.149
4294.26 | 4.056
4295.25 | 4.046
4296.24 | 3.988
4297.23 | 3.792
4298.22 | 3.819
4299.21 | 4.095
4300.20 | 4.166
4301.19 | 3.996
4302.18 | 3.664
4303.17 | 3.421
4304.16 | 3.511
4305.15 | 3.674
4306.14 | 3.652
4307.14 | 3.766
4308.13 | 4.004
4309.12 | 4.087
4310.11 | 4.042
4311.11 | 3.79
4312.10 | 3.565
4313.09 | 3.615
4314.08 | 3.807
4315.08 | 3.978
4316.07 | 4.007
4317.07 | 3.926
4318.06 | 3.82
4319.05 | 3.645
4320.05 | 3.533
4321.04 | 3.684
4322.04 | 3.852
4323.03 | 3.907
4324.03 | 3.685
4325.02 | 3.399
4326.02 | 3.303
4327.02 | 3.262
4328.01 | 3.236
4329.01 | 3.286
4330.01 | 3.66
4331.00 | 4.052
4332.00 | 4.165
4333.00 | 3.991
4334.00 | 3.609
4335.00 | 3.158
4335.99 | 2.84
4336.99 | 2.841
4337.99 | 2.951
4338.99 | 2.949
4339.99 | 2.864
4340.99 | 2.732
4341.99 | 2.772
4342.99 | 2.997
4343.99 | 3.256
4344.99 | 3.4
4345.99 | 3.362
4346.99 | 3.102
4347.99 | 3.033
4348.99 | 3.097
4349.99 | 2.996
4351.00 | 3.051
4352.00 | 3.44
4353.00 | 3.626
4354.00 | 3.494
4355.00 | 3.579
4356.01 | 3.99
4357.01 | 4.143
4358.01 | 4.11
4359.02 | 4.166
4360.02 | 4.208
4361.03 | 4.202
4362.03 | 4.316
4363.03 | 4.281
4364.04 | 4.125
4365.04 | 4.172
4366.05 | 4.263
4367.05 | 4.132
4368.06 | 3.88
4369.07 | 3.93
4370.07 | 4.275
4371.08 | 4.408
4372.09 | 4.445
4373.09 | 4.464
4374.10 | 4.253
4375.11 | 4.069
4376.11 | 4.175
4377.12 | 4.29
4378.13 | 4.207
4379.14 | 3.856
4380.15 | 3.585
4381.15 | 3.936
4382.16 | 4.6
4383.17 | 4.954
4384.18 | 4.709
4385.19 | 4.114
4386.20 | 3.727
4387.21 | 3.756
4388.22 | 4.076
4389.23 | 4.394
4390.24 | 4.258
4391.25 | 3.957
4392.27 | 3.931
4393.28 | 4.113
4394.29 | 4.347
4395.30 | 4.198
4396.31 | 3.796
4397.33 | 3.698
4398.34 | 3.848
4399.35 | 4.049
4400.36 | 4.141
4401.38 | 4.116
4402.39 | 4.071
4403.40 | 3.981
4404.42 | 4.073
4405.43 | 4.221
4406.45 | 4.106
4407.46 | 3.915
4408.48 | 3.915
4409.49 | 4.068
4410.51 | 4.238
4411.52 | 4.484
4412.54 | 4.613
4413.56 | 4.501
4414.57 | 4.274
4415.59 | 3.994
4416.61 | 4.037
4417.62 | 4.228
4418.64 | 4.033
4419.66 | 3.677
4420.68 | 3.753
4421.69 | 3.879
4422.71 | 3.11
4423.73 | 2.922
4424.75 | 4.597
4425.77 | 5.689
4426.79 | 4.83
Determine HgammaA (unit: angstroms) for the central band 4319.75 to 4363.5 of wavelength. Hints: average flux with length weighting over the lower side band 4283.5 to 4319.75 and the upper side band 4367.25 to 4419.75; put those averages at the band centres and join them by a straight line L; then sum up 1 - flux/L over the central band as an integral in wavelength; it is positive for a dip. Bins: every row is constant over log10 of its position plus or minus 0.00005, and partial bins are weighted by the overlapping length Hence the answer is 5.9 angstroms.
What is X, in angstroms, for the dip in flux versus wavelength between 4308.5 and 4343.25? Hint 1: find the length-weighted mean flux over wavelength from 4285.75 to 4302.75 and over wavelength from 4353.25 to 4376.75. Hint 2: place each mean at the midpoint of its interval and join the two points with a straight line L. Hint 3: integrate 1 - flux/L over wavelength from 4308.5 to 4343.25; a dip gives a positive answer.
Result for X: 5.0 angstroms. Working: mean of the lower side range 4.11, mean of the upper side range 4.13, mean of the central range 3.52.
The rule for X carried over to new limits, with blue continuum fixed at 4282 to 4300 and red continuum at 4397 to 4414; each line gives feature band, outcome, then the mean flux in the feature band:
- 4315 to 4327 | 1.3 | 3.7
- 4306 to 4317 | 0.7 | 3.85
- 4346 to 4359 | 2.0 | 3.49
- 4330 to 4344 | 3.0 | 3.24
